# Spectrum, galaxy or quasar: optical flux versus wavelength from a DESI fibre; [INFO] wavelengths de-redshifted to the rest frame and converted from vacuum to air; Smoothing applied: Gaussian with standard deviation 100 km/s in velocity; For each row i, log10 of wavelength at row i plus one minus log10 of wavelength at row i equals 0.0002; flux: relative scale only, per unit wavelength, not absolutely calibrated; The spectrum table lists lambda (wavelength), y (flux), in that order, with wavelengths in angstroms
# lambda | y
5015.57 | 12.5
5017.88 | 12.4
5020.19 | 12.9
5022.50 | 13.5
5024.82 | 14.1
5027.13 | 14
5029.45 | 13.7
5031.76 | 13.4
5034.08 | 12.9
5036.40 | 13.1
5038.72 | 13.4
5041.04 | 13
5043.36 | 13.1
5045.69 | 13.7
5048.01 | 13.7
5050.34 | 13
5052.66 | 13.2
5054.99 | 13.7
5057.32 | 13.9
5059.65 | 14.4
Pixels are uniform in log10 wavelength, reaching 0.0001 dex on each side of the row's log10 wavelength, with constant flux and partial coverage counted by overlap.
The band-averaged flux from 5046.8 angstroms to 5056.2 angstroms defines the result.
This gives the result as 13.4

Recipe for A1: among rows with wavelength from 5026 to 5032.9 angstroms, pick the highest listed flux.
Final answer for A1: 14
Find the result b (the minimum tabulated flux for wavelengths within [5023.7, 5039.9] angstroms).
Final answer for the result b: 12.9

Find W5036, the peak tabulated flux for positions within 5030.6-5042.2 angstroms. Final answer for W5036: 13.4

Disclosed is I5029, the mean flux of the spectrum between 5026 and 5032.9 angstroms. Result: 13.7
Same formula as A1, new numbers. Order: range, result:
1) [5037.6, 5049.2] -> 13.7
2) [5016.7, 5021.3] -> 12.9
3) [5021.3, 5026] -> 14.1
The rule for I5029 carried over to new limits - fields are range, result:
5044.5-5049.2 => 13.7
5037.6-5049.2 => 13.4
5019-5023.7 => 13.2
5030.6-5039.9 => 13.2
